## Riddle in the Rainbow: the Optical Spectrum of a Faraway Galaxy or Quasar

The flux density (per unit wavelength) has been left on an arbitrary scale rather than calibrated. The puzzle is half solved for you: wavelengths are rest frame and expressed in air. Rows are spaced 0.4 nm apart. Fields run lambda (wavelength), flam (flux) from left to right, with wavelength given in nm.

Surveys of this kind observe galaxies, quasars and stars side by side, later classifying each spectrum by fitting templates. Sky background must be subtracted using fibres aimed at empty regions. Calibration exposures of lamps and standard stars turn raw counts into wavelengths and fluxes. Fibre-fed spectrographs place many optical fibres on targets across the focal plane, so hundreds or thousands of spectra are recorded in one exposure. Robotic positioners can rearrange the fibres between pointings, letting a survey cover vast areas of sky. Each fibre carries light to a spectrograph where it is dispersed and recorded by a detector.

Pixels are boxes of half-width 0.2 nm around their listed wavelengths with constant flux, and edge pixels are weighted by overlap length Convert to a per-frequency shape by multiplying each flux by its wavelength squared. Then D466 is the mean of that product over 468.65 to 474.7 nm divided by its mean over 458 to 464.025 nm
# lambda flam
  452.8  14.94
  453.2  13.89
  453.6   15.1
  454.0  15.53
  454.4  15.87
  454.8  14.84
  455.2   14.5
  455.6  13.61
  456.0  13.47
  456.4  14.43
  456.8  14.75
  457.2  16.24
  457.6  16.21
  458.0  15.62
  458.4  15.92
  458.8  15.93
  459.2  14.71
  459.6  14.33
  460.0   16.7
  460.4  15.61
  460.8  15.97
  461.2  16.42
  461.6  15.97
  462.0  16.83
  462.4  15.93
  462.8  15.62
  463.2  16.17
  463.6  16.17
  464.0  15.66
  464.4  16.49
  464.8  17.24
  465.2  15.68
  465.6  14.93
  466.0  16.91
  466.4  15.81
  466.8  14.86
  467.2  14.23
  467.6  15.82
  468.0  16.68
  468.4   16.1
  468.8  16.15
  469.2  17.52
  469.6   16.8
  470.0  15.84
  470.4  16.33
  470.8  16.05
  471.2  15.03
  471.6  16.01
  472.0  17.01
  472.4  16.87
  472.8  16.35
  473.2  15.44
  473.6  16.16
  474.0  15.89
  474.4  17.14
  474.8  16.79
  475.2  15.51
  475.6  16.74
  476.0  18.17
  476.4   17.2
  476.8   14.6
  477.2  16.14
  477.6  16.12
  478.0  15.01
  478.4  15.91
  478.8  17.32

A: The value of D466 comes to 1.08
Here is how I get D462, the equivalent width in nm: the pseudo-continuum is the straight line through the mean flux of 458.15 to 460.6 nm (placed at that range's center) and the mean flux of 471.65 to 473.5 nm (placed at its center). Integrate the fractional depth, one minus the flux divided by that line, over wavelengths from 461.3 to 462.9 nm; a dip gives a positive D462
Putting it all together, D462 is -0.04 nm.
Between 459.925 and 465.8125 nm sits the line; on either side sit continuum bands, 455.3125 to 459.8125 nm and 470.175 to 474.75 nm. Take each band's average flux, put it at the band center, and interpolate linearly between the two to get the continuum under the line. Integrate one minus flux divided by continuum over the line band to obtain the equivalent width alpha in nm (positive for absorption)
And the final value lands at -0.24 nm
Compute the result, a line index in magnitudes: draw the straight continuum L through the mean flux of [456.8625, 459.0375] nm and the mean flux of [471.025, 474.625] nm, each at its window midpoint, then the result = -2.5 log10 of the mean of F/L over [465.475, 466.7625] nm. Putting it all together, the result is 0.02 mag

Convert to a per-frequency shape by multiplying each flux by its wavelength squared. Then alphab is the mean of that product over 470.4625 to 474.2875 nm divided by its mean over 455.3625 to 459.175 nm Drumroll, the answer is 1.14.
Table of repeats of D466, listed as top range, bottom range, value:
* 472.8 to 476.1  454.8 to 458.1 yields 1.20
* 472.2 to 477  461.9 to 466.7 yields 1.07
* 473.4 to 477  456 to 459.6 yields 1.16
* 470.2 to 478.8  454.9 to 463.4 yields 1.12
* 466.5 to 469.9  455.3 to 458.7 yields 1.12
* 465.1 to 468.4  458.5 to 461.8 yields 1.02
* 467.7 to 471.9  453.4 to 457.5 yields 1.16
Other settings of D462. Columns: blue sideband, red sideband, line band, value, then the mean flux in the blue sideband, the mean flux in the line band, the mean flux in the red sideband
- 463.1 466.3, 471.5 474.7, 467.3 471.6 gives 0.03 nm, 16.1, 16.2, 16.4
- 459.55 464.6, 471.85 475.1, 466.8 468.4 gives 0.07 nm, 16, 15.6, 16.4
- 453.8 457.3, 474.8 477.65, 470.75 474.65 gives -0.02 nm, 14.8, 16.2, 16.4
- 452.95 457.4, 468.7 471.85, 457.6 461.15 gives -0.12 nm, 14.8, 15.7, 16.2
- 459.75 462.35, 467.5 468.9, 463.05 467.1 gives 0.07 nm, 16.2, 15.9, 16.2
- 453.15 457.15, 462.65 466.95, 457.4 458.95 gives -0.09 nm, 14.7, 15.9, 16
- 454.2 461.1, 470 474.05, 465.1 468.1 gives 0.04 nm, 15.2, 15.6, 16.1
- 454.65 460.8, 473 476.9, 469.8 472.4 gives 0.00 nm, 15.2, 16.1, 16.4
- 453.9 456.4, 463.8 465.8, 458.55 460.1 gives -0.02 nm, 14.6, 15.4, 16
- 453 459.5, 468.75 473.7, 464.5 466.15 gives -0.04 nm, 15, 16.2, 16.3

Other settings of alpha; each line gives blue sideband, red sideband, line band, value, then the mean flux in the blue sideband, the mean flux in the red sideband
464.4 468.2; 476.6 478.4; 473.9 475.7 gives -0.096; 15.8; 15.5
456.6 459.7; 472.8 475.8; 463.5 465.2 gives -0.057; 15.5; 16.2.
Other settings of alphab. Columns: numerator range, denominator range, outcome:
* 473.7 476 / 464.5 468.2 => 1.09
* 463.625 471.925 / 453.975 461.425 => 1.09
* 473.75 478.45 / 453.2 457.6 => 1.20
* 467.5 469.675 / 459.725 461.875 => 1.06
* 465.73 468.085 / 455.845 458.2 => 1.08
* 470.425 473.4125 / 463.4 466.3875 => 1.03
